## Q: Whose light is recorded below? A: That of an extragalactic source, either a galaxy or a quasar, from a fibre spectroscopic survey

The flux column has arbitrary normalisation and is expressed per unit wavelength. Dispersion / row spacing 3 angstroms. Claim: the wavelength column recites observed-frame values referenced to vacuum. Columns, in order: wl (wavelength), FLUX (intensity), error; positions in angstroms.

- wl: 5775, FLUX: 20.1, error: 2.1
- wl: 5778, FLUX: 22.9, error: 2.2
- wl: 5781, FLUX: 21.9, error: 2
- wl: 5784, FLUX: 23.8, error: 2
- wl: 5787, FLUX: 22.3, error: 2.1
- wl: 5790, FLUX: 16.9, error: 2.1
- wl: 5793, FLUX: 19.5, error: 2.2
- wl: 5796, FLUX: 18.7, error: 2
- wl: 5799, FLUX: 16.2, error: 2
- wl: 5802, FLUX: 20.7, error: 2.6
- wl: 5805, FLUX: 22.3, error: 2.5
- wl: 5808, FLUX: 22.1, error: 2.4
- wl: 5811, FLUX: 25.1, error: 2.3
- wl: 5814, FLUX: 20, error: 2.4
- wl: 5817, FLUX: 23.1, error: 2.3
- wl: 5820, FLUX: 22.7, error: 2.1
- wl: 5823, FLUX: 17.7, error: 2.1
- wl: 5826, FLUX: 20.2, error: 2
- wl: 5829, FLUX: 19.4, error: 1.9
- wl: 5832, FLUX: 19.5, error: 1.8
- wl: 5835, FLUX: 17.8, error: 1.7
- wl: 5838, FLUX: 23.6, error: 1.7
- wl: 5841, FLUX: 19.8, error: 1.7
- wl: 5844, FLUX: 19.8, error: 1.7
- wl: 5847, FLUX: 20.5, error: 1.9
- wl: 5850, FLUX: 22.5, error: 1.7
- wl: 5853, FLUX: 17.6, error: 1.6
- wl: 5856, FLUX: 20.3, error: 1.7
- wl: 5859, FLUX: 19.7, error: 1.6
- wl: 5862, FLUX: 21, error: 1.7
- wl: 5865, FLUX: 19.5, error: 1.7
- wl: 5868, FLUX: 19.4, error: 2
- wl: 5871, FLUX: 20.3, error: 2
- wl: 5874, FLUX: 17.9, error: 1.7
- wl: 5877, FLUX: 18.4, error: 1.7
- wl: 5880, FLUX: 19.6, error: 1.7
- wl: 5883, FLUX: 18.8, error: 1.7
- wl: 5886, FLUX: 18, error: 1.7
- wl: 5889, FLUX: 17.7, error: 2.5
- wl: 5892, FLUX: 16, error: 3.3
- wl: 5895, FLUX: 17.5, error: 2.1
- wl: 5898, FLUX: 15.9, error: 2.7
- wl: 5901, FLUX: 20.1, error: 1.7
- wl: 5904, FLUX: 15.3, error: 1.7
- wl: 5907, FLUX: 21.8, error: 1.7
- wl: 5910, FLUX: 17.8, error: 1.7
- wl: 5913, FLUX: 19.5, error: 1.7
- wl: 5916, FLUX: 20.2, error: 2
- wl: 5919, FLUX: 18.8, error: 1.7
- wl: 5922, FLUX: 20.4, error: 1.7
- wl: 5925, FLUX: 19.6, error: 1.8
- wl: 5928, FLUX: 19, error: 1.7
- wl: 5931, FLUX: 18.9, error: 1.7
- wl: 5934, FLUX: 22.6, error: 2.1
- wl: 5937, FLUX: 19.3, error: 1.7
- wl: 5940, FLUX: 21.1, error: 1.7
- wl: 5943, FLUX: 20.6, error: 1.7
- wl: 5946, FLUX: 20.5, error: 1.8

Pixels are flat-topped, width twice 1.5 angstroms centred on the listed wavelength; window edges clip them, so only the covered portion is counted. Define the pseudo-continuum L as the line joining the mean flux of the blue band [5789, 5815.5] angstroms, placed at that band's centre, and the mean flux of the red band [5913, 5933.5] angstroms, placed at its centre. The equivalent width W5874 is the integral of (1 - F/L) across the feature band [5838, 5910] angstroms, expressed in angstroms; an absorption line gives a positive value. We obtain 2.9 angstroms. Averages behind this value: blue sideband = 20.2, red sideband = 19.6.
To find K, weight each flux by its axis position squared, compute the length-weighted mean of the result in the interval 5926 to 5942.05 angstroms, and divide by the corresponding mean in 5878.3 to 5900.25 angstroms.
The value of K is 1.16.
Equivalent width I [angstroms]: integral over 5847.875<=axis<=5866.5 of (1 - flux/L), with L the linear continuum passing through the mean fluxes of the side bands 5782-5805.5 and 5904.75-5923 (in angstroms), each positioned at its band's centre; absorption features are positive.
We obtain -0.33 angstroms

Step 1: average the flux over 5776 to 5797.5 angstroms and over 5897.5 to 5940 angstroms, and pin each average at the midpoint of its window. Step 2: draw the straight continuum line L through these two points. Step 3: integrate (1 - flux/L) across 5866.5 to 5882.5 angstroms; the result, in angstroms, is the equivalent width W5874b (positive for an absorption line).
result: 0.62 angstroms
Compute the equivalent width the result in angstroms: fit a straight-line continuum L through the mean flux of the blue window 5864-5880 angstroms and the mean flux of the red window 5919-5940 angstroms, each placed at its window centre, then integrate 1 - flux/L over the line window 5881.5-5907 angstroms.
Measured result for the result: 2.34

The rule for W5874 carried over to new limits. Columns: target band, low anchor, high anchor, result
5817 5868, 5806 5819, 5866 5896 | 1.3 angstroms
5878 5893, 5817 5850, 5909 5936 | 1.4 angstroms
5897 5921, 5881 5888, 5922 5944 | 0.7 angstroms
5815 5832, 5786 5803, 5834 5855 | -0.7 angstroms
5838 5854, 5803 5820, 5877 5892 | 0.0 angstroms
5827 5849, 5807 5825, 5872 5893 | 0.4 angstroms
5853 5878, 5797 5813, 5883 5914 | -0.5 angstroms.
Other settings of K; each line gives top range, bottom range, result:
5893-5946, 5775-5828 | 0.96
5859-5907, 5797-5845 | 0.92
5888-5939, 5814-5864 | 0.95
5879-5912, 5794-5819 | 0.88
